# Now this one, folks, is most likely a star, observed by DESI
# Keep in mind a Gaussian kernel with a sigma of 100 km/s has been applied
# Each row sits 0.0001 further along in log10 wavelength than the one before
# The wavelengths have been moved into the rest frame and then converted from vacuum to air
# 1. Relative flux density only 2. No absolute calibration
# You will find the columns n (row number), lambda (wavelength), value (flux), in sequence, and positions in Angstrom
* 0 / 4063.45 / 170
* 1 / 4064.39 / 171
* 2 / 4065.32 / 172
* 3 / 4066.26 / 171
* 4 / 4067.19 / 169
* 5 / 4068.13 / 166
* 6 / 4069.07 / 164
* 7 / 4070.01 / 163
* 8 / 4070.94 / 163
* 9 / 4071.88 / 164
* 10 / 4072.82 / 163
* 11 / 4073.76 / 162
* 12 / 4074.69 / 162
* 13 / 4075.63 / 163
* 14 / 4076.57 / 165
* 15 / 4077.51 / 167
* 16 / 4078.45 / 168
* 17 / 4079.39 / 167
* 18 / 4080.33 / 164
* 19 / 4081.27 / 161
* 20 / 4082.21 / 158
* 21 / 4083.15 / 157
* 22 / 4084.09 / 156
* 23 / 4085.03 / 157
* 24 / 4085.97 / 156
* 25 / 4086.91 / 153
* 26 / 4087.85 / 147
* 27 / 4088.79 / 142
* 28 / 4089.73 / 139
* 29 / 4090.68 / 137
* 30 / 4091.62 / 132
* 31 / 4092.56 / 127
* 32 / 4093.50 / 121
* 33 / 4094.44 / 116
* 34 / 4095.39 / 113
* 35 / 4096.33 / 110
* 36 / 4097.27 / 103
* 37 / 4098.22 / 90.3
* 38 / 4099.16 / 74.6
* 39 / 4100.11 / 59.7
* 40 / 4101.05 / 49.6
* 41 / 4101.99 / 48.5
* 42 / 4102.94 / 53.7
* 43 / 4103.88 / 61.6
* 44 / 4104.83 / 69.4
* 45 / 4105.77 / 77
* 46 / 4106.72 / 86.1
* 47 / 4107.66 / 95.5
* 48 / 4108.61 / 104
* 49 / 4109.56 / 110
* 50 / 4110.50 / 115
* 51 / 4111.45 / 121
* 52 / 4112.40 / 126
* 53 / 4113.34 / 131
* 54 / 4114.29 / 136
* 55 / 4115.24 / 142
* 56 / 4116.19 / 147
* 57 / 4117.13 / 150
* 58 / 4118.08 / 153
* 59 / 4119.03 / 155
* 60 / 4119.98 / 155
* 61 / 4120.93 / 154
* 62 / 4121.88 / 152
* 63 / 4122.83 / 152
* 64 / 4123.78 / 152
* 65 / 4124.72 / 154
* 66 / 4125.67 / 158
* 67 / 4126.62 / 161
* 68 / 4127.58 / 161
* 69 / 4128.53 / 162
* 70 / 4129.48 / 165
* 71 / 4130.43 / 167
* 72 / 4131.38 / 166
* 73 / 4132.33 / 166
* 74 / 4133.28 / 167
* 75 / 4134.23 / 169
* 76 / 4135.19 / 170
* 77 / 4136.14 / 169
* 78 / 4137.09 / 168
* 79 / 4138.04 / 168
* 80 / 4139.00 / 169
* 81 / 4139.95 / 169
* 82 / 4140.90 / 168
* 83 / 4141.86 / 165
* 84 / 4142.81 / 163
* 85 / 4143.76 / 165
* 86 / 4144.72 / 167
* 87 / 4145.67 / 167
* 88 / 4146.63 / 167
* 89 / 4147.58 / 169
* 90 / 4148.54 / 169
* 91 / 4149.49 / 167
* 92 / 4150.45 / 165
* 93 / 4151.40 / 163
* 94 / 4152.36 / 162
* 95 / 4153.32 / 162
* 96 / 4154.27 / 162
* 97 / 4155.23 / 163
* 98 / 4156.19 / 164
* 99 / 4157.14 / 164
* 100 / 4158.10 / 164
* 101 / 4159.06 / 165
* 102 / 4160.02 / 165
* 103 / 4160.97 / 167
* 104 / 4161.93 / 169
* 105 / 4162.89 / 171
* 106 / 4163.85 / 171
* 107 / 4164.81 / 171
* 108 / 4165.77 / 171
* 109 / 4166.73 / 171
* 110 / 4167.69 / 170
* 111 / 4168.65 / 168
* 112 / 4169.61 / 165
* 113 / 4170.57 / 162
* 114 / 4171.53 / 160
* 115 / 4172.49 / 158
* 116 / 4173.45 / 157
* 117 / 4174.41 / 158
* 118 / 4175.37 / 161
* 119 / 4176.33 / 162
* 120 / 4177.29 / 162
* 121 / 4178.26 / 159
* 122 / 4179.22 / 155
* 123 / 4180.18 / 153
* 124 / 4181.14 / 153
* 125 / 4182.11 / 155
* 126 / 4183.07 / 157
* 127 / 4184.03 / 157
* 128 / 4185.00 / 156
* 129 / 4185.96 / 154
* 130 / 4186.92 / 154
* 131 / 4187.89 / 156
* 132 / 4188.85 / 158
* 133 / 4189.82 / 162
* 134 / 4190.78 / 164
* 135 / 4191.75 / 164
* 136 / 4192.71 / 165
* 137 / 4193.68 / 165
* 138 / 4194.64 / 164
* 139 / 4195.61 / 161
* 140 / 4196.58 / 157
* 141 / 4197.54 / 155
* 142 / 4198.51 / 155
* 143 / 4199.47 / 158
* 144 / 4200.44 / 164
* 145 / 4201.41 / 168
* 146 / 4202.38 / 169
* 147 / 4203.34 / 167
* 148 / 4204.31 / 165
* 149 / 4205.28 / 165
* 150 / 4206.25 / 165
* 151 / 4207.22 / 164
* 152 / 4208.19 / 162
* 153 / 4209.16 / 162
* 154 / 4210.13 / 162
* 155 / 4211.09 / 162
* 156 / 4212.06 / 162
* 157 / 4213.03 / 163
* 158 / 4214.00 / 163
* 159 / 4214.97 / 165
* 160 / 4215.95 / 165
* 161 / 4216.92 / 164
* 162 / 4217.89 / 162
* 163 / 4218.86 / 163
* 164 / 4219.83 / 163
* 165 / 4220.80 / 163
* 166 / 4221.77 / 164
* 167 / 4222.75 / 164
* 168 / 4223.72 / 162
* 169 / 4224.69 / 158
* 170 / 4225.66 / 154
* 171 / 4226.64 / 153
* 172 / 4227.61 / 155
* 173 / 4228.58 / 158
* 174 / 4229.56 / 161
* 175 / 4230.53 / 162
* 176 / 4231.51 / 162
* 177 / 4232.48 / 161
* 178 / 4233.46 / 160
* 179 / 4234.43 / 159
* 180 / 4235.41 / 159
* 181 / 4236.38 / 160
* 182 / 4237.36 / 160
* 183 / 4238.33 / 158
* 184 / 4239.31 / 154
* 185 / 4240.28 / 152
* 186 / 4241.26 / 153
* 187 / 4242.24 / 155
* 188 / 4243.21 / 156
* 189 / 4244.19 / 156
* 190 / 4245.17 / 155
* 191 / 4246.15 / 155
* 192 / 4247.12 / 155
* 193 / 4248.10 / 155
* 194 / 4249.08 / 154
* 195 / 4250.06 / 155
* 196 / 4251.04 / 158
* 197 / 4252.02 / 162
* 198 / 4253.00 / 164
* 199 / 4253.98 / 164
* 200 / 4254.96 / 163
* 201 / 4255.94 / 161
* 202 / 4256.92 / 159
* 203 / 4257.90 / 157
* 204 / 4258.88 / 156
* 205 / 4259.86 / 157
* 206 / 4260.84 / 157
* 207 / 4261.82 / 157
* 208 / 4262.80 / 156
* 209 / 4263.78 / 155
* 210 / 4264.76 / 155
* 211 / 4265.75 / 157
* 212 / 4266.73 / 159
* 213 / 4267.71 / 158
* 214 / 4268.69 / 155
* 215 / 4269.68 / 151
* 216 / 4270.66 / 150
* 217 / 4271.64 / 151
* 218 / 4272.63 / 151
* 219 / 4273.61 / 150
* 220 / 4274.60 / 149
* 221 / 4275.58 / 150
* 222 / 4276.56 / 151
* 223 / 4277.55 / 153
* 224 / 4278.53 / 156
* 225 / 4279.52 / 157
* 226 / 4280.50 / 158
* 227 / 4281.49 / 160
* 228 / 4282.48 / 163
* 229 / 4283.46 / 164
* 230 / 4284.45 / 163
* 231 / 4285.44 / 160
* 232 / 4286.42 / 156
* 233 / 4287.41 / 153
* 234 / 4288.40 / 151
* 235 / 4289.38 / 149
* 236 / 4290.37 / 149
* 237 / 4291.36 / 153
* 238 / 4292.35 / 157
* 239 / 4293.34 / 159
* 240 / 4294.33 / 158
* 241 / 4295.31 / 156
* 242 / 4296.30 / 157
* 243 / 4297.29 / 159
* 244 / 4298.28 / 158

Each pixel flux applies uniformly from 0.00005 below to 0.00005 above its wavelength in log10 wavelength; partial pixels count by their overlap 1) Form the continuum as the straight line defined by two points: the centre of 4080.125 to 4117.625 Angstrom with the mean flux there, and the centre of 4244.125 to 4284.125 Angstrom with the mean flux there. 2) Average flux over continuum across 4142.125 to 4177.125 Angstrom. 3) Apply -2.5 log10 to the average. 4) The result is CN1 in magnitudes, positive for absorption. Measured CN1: -0.25 mag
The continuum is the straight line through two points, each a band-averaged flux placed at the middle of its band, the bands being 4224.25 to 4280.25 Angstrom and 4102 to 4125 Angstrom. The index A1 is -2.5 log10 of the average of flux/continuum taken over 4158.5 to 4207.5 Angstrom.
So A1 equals -0.17 mag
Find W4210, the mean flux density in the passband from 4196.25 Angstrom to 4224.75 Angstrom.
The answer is 163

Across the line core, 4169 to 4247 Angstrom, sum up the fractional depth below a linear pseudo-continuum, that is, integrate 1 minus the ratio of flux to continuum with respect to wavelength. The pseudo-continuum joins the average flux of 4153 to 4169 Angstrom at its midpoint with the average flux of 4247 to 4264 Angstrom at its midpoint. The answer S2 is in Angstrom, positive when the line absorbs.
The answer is 1.3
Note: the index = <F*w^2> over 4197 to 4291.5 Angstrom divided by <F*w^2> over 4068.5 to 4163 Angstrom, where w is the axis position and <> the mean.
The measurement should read 1.2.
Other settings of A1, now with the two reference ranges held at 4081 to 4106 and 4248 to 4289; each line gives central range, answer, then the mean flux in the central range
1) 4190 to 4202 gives -0.17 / 162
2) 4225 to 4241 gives -0.07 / 158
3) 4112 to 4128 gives -0.24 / 149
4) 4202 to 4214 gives -0.16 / 164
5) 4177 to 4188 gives -0.15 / 156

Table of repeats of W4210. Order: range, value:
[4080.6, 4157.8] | 141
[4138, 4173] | 166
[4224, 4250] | 157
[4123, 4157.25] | 165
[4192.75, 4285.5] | 159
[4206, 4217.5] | 163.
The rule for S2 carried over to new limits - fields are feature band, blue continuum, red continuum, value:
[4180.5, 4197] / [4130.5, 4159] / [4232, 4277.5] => 0.33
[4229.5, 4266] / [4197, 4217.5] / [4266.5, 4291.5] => 0.13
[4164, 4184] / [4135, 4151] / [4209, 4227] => 0.44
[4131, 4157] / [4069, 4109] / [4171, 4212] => -3.82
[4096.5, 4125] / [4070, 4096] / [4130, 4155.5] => 8.34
